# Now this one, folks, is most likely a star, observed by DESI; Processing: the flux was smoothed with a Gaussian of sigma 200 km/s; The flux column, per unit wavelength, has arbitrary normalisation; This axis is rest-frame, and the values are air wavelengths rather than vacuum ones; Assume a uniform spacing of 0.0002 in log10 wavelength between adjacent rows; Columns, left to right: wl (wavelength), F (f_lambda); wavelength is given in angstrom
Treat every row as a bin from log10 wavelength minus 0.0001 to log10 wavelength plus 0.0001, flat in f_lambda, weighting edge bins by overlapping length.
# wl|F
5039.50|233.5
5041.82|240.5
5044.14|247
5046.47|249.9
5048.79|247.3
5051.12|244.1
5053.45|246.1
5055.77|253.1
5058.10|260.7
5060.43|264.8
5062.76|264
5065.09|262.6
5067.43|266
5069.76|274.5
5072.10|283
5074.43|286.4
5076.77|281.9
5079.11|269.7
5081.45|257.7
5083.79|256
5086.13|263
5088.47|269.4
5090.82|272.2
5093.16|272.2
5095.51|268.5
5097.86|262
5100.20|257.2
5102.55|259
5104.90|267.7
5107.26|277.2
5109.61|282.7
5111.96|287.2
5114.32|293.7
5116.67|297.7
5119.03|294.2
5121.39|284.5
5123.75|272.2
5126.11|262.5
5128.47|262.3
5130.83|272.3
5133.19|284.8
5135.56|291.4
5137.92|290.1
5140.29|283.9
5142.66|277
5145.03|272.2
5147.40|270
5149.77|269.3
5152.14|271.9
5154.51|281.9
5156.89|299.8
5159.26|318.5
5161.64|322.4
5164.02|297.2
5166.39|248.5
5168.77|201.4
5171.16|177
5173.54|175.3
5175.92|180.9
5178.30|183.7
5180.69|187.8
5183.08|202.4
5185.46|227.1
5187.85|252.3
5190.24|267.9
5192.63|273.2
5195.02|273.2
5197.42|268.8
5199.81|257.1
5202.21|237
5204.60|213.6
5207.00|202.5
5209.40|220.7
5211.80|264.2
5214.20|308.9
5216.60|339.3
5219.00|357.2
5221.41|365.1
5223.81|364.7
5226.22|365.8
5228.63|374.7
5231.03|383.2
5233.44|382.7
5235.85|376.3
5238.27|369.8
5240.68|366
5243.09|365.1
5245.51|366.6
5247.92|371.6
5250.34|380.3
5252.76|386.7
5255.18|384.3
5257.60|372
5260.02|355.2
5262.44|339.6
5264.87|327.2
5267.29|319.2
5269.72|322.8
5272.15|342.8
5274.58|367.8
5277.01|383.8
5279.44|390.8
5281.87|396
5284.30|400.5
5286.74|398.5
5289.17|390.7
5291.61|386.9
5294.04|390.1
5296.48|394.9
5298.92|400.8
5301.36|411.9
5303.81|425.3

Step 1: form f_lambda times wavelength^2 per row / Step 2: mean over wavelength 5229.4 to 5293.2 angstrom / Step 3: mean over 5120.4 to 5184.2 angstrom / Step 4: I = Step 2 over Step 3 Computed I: 1.50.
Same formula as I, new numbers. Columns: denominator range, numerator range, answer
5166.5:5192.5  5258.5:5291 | 1.80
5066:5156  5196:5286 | 1.30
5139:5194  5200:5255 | 1.37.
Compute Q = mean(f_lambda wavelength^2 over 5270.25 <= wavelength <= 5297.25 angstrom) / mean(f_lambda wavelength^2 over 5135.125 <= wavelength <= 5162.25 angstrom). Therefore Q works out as 1.4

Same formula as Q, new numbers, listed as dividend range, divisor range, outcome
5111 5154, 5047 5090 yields 1.09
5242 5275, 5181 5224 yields 1.36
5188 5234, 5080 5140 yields 1.13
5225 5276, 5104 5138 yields 1.36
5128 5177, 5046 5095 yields 1.03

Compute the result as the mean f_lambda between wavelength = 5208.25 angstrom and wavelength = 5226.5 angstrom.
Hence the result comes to 321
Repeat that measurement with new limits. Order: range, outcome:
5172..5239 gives 280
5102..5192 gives 262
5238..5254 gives 373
